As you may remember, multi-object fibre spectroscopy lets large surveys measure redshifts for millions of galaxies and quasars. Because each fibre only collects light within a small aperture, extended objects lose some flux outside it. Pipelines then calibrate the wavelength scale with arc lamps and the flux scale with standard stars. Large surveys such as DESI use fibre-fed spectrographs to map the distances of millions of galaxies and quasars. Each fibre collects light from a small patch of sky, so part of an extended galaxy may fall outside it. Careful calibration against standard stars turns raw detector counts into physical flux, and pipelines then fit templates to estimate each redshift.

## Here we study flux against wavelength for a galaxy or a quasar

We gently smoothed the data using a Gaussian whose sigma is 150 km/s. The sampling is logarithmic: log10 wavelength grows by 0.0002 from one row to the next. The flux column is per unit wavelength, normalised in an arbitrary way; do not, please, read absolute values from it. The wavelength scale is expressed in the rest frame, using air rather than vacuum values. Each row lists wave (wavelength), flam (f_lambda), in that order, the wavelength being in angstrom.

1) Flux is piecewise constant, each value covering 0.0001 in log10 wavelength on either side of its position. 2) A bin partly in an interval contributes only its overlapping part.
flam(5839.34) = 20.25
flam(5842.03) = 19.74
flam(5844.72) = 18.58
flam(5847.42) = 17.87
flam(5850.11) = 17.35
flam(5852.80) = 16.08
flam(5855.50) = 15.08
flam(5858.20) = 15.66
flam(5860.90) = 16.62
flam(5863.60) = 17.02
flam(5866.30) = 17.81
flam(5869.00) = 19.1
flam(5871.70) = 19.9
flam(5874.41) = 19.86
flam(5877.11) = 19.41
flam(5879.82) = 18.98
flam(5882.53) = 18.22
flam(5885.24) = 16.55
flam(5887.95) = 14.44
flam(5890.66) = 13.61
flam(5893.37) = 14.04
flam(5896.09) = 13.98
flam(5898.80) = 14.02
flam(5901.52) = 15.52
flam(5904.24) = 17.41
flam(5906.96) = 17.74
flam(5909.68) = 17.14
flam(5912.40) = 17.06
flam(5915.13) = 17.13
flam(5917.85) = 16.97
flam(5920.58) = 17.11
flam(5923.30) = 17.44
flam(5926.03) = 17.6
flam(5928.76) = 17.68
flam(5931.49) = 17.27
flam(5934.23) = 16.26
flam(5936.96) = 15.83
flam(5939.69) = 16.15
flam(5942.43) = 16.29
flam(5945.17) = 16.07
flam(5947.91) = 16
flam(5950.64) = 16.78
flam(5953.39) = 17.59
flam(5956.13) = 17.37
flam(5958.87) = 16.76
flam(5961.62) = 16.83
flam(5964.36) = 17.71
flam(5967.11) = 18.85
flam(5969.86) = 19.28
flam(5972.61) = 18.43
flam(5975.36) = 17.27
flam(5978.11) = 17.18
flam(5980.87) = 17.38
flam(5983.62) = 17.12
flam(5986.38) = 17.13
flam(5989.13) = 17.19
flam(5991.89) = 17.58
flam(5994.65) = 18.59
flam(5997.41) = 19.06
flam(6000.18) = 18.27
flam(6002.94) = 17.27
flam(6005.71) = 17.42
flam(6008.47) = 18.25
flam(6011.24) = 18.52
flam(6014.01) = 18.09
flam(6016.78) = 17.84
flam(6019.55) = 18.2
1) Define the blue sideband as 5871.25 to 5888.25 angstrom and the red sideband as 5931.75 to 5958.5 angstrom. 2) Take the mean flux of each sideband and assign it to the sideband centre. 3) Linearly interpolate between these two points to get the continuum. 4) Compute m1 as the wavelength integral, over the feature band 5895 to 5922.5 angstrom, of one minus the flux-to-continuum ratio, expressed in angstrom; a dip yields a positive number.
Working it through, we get 1.7 angstrom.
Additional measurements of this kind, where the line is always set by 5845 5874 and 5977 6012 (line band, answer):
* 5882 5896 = 1.91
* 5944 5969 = 0.70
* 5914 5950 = 1.70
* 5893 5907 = 1.73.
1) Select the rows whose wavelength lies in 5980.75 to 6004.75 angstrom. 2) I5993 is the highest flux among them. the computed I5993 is 19.06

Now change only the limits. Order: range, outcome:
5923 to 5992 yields 19.28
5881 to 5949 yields 18.22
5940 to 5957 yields 17.59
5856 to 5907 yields 19.9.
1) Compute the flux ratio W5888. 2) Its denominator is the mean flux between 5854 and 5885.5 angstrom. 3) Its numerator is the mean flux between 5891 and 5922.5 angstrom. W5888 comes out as 0.90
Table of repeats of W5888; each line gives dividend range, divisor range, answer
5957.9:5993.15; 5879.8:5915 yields 1.10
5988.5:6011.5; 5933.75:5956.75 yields 1.09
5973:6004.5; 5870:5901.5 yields 1.06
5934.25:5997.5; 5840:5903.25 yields 1.02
